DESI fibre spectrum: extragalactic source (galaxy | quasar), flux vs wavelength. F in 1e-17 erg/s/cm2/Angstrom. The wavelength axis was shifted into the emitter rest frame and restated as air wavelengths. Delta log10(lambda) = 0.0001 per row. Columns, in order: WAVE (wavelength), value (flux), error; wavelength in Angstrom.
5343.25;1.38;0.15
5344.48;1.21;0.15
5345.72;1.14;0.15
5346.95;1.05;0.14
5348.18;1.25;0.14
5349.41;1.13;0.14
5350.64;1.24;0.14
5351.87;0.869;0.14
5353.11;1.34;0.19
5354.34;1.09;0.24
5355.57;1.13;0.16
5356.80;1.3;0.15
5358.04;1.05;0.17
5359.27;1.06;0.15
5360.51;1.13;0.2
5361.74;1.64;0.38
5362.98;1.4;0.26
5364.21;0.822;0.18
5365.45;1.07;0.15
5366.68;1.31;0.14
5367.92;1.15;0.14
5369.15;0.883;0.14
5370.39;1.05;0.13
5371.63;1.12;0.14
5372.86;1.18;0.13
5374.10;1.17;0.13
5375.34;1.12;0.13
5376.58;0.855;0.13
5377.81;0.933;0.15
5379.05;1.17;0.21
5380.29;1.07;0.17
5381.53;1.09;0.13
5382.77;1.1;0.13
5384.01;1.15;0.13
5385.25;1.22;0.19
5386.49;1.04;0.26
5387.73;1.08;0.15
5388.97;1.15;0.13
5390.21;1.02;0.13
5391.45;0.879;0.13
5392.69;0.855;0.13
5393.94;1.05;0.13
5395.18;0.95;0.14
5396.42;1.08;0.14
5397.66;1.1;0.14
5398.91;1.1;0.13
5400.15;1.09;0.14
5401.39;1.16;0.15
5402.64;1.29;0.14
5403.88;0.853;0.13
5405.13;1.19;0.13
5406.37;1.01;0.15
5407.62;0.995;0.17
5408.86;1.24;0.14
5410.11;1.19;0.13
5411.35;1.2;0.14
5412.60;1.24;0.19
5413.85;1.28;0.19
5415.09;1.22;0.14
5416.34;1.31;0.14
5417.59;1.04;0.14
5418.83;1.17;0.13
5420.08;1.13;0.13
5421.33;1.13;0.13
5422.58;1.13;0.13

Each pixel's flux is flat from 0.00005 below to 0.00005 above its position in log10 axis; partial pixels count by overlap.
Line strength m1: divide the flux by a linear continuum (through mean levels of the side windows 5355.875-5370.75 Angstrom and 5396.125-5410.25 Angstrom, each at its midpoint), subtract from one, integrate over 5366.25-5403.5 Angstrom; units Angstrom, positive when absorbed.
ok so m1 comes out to 1.7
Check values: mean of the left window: 1.16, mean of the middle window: 1.08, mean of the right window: 1.11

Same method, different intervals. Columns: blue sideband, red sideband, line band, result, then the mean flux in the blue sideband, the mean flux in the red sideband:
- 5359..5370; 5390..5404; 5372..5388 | 0.2 Angstrom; 1.16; 1.04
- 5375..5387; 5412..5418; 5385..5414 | 1.7 Angstrom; 1.07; 1.22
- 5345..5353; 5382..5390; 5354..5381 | 0.0 Angstrom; 1.13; 1.12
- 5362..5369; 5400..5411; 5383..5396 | 1.1 Angstrom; 1.16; 1.12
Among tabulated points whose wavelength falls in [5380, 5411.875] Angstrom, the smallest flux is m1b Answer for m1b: 0.853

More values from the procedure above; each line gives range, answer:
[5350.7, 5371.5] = 0.822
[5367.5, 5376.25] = 0.883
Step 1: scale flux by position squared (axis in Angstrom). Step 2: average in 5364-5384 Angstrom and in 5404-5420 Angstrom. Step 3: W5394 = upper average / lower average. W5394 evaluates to 1.1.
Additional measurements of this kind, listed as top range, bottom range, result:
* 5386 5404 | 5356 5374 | 0.92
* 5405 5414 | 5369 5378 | 1.12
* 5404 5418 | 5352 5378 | 1.05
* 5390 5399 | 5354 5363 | 0.83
